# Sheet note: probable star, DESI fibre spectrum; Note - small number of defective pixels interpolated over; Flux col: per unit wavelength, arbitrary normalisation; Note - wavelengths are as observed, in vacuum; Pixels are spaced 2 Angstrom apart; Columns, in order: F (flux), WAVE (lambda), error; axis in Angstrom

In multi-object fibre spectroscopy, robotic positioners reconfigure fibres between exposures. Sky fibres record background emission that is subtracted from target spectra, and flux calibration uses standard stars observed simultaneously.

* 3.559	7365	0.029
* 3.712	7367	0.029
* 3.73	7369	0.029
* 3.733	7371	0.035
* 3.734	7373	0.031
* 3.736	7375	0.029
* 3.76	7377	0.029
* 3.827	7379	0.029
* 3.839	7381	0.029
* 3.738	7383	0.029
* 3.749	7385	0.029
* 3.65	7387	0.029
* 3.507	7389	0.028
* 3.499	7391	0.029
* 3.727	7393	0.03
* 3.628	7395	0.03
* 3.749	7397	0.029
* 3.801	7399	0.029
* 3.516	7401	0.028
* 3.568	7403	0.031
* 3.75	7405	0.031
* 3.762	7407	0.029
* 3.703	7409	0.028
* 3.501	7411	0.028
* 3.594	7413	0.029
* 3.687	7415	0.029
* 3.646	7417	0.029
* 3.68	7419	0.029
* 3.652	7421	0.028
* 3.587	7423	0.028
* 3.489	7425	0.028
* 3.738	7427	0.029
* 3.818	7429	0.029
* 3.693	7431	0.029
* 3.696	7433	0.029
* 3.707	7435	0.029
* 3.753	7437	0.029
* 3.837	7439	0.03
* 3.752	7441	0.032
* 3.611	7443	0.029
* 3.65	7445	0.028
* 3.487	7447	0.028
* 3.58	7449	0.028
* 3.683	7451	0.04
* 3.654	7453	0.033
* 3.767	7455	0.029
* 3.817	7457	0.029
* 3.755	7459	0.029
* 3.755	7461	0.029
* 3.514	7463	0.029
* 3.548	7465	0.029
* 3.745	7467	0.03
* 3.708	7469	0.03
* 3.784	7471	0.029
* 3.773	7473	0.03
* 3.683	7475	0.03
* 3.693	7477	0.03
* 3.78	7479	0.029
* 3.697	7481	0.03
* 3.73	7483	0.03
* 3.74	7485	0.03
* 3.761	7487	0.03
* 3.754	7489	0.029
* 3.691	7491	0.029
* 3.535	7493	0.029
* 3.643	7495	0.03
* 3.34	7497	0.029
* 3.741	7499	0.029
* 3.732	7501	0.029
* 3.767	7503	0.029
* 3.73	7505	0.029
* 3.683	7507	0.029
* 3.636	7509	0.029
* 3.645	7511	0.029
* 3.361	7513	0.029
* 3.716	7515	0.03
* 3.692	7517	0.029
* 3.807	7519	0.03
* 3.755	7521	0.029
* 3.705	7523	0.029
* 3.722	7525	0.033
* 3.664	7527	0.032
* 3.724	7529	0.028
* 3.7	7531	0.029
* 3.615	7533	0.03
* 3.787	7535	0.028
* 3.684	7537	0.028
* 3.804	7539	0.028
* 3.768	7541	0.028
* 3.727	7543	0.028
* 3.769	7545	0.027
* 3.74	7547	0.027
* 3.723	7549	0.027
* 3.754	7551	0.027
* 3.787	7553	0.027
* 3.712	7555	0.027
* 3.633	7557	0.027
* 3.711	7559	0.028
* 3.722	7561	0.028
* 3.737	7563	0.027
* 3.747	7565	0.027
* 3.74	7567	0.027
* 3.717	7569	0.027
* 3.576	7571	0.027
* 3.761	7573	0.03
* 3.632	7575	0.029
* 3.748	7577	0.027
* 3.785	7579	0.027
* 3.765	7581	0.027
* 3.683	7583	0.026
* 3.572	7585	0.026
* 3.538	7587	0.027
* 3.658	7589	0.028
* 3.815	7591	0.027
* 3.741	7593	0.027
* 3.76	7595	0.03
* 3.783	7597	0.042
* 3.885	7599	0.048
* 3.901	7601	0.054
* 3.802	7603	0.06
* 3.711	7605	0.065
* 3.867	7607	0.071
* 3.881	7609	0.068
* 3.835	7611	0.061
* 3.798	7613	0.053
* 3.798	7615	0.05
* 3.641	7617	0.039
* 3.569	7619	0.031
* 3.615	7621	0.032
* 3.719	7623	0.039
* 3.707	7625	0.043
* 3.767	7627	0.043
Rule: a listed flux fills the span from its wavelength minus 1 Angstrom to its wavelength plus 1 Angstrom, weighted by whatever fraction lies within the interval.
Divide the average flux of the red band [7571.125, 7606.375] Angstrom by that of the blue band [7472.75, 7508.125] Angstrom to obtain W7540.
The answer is 1.01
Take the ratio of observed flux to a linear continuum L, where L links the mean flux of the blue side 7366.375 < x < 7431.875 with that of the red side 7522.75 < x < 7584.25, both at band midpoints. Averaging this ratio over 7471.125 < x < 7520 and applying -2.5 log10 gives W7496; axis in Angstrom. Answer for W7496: 0.01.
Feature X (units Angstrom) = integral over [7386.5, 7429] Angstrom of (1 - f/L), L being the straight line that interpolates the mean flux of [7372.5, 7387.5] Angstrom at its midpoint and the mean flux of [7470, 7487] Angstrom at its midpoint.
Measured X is 1.2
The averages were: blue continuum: 3.76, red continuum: 3.74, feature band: 3.64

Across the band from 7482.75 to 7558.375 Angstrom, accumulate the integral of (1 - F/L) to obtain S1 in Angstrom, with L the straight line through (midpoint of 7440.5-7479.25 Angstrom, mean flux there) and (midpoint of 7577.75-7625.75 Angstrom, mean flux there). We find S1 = 0.3 Angstrom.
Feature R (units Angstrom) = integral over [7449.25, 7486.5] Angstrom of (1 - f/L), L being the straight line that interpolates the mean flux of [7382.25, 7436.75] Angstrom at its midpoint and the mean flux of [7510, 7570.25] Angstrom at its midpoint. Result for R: -0.3 Angstrom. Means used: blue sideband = 3.66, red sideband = 3.71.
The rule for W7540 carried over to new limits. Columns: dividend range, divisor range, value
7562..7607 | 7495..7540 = 1.01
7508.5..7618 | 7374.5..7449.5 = 1.01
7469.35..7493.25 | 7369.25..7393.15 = 1.00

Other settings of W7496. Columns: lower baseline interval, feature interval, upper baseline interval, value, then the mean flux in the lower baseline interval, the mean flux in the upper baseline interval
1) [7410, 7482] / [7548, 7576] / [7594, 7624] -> 0.01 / 3.68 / 3.77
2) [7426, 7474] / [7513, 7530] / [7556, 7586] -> 0.00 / 3.7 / 3.7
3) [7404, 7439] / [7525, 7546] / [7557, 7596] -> -0.01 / 3.68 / 3.7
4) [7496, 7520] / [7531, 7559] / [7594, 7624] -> -0.01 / 3.65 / 3.77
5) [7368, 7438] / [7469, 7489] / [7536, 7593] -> -0.01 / 3.68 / 3.72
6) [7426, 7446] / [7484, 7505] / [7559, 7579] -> 0.01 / 3.73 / 3.71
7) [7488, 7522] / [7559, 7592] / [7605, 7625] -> 0.00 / 3.66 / 3.74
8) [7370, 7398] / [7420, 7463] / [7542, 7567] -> 0.01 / 3.71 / 3.73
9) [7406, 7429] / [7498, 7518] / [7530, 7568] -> 0.01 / 3.65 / 3.73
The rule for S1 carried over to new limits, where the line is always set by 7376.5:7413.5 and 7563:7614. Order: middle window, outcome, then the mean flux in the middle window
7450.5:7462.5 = -0.10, 3.73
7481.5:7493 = -0.02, 3.72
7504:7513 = 0.19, 3.64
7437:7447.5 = 0.03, 3.68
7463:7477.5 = 0.05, 3.69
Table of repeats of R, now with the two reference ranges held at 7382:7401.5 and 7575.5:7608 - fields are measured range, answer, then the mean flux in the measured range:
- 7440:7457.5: 0.11 Angstrom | 3.66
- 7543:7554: -0.07 Angstrom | 3.75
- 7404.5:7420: 0.03 Angstrom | 3.66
